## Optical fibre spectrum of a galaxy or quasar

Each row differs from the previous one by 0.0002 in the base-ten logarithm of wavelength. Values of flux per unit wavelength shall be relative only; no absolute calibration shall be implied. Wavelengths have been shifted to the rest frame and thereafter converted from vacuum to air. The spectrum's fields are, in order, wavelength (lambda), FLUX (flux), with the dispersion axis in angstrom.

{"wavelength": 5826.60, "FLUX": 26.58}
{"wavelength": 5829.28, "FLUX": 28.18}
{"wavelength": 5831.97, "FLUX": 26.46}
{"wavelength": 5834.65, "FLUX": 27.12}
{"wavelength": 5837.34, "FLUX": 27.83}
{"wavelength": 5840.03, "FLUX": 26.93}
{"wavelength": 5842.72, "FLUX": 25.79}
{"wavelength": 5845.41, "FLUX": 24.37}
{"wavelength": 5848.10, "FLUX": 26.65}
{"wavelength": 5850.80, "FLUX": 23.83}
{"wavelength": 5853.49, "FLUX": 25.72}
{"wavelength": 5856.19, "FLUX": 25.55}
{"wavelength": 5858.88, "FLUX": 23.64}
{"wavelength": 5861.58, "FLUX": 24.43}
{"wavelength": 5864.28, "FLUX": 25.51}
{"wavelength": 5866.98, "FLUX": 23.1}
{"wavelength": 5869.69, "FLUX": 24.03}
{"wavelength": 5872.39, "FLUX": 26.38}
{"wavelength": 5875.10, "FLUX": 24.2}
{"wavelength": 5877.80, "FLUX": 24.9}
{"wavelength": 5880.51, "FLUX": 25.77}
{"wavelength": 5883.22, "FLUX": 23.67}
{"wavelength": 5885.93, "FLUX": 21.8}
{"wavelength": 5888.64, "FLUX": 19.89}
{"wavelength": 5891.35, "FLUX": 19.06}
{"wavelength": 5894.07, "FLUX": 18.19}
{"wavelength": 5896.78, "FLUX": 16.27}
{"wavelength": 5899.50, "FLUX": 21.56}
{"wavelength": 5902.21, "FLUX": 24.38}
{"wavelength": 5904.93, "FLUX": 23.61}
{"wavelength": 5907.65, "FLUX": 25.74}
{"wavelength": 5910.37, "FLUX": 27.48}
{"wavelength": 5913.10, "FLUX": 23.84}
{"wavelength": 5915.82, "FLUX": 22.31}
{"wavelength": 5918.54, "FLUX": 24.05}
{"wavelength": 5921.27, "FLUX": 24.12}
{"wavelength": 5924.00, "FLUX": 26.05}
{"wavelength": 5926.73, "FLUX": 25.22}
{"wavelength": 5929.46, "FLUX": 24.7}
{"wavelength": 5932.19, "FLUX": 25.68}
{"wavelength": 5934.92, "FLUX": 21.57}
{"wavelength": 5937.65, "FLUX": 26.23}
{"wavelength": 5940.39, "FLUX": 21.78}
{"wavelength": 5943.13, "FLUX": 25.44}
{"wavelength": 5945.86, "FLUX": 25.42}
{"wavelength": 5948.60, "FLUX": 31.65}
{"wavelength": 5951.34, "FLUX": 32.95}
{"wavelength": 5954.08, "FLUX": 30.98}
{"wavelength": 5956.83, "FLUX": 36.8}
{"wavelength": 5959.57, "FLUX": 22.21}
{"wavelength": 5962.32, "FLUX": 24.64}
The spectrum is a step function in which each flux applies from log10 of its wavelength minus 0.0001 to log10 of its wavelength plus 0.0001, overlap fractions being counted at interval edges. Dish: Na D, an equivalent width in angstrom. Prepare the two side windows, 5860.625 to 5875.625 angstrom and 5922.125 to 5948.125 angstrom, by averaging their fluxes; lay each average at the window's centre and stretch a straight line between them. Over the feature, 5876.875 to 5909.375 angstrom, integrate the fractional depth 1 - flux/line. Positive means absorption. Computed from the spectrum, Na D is 3.5 angstrom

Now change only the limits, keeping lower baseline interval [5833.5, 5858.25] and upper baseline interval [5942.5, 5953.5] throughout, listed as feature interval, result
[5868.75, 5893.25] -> 3.5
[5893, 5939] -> 7.5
